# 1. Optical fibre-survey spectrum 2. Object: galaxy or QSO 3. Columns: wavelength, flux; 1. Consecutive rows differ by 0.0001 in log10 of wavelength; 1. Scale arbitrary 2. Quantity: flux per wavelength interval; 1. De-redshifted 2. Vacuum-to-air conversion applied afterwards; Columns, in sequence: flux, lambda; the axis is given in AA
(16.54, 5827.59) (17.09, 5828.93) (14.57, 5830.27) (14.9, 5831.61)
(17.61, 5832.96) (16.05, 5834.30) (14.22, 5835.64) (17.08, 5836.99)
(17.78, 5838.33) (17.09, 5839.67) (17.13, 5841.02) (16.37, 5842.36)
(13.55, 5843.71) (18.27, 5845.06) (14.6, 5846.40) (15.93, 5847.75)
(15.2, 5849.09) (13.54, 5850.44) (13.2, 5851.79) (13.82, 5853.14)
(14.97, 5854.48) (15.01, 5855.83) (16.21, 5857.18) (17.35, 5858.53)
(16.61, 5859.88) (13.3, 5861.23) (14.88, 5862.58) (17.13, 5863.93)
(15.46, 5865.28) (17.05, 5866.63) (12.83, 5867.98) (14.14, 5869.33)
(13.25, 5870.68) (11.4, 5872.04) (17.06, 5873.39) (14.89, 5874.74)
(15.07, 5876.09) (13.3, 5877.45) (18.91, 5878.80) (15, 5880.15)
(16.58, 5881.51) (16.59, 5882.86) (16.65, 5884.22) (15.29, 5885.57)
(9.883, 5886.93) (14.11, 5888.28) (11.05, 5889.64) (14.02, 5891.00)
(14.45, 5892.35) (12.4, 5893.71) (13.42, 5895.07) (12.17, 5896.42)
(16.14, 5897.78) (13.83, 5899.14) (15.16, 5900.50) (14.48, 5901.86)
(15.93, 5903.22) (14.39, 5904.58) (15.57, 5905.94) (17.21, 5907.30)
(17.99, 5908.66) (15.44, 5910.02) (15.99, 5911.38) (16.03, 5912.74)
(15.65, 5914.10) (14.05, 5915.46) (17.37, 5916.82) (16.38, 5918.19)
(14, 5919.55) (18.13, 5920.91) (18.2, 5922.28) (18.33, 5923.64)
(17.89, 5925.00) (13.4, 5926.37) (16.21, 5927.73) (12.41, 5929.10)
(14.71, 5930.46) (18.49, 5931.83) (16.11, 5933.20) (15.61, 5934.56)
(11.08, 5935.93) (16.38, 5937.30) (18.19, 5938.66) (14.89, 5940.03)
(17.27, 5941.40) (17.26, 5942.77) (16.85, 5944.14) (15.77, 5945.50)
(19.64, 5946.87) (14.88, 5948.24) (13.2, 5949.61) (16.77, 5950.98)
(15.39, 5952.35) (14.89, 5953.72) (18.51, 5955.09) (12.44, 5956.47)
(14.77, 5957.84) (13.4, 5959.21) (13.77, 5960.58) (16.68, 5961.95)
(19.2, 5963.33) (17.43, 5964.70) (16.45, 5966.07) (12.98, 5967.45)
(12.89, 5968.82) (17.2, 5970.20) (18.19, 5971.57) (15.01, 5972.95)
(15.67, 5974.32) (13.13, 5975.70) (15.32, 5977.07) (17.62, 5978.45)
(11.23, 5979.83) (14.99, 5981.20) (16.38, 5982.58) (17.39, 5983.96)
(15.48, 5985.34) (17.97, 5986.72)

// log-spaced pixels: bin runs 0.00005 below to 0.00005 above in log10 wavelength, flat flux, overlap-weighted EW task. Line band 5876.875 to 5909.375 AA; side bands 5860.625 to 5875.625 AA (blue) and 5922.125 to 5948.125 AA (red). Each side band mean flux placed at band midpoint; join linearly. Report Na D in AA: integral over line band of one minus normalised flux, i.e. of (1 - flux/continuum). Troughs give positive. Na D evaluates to 1.0 AA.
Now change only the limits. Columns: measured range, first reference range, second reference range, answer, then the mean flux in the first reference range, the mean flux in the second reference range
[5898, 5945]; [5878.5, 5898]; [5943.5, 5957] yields -2.37 AA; 14.3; 15.9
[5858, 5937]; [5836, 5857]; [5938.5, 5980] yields 2.30 AA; 15.6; 15.7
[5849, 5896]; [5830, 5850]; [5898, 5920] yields 3.47 AA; 16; 15.6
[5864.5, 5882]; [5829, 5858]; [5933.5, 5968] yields 0.74 AA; 15.6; 15.8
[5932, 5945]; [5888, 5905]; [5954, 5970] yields -1.05 AA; 13.9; 15.4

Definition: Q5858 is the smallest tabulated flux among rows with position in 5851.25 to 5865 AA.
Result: 13.2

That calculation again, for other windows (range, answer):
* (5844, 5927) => 9.883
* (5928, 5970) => 11.08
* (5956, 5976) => 12.44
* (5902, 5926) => 14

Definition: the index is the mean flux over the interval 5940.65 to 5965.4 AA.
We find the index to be 16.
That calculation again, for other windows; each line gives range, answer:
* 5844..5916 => 15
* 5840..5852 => 15.4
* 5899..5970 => 15.8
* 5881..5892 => 14.2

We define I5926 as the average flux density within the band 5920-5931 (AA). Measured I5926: 16.1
